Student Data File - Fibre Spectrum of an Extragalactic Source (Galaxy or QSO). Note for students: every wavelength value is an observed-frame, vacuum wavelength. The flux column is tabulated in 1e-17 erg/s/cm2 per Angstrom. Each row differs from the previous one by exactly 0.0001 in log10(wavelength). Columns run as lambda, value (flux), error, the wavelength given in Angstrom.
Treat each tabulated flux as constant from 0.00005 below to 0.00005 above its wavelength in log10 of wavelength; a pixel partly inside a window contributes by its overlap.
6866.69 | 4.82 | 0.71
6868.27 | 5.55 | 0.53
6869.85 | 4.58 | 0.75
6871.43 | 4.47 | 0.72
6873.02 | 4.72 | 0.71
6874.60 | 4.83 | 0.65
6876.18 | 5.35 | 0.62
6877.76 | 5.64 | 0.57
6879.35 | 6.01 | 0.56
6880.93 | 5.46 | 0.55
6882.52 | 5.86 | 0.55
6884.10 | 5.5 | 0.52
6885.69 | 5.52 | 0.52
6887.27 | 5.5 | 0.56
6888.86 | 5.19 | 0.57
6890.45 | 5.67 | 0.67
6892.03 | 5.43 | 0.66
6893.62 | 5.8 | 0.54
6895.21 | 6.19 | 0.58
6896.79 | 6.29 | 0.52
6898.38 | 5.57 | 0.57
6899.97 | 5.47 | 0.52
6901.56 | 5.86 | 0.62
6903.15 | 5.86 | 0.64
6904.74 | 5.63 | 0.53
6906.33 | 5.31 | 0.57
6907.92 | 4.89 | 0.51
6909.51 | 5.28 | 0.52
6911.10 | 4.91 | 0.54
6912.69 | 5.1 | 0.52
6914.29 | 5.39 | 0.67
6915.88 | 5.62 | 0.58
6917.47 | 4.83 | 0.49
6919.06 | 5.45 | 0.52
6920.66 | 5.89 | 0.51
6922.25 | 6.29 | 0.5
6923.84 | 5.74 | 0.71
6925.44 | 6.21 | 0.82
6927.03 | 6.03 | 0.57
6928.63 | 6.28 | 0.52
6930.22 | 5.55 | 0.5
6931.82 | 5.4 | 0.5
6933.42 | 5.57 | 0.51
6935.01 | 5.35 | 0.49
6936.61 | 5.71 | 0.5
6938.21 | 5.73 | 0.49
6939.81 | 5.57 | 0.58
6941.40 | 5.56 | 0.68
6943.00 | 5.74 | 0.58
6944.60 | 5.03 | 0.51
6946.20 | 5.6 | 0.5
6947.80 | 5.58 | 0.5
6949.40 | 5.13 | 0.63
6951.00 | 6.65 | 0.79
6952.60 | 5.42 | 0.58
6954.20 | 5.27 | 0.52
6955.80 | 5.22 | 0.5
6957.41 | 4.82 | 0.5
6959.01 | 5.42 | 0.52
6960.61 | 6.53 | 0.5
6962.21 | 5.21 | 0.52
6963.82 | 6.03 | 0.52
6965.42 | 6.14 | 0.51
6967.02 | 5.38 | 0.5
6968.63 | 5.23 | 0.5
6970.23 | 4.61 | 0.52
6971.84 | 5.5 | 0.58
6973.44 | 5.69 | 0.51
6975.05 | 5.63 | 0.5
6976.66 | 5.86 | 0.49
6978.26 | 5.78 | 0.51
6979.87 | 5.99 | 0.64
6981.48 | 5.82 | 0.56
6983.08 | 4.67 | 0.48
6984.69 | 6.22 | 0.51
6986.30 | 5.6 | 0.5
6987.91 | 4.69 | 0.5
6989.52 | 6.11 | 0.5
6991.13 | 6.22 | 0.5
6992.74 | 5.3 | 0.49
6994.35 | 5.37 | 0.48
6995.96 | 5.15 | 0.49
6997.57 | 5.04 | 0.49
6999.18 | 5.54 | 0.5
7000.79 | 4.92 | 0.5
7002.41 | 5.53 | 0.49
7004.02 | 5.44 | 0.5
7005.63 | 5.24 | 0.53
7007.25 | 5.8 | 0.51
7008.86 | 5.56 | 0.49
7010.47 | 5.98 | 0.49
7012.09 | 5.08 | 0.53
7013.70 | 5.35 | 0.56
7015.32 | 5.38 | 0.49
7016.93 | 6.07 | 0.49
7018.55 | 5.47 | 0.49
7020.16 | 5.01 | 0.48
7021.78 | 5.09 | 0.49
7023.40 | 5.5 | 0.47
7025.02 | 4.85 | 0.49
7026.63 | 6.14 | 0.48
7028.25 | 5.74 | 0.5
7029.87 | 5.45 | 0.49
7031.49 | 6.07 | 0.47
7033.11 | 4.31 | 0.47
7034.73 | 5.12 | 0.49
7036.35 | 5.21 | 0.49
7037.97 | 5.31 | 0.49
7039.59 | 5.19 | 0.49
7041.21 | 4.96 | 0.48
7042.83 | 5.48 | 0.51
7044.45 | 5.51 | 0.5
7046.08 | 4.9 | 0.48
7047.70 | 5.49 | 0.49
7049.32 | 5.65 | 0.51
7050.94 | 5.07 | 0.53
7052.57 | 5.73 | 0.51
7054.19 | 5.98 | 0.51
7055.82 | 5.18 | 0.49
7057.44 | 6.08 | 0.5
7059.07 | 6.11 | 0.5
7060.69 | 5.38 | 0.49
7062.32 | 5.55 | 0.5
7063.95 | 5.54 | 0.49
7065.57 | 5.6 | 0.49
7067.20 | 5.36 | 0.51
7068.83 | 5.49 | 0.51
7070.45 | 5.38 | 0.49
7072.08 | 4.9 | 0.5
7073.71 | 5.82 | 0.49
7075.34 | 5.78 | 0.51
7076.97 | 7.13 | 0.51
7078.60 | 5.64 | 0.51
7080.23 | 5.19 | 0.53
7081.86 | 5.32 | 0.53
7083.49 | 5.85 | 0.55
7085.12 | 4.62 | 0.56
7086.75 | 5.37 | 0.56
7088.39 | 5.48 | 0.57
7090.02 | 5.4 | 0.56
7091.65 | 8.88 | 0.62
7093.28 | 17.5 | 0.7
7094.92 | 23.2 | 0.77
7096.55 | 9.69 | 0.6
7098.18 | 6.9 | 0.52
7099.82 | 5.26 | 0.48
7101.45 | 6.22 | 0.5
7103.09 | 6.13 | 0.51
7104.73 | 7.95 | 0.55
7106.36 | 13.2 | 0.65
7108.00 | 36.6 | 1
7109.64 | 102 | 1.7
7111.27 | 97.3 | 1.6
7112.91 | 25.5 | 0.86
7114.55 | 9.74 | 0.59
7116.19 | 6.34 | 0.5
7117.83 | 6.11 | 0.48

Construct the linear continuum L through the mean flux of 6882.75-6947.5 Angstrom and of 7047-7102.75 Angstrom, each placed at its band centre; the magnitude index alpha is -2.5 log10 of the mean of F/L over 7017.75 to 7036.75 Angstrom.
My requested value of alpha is 0.19 mag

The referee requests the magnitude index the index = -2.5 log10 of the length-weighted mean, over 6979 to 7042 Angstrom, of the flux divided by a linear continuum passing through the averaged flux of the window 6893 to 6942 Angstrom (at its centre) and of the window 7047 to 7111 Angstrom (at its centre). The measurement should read 0.50 mag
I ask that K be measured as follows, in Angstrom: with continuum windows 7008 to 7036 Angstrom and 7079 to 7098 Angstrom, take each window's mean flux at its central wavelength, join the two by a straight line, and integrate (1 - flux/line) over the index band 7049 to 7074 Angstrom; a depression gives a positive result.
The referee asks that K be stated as 6.1 Angstrom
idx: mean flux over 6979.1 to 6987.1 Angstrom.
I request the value 5.66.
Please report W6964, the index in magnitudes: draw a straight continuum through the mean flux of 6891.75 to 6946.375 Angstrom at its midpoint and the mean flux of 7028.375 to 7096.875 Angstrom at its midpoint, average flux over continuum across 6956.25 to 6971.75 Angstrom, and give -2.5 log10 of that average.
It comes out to 0.07 mag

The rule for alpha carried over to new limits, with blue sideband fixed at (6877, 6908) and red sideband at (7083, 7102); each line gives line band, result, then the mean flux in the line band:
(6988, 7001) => 0.31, 5.44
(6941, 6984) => 0.21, 5.54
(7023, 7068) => 0.42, 5.44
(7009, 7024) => 0.36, 5.44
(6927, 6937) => 0.11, 5.67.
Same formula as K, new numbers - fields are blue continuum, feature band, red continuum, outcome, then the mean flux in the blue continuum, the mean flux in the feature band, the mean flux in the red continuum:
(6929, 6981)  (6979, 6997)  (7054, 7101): 1.12 Angstrom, 5.57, 5.55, 6.89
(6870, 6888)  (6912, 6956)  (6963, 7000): -1.35 Angstrom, 5.32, 5.61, 5.55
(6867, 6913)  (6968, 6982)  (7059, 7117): 5.38 Angstrom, 5.43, 5.57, 13.8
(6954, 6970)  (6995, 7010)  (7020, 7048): 0.04 Angstrom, 5.5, 5.37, 5.3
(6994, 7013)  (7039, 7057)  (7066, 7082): 0.45 Angstrom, 5.39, 5.39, 5.61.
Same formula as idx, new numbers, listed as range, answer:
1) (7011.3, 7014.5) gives 5.22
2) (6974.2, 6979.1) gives 5.75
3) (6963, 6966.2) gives 6.08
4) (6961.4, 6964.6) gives 5.61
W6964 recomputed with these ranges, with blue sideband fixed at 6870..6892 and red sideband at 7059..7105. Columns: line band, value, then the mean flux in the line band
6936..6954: 0.05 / 5.6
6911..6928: 0.01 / 5.62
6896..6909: -0.02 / 5.6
